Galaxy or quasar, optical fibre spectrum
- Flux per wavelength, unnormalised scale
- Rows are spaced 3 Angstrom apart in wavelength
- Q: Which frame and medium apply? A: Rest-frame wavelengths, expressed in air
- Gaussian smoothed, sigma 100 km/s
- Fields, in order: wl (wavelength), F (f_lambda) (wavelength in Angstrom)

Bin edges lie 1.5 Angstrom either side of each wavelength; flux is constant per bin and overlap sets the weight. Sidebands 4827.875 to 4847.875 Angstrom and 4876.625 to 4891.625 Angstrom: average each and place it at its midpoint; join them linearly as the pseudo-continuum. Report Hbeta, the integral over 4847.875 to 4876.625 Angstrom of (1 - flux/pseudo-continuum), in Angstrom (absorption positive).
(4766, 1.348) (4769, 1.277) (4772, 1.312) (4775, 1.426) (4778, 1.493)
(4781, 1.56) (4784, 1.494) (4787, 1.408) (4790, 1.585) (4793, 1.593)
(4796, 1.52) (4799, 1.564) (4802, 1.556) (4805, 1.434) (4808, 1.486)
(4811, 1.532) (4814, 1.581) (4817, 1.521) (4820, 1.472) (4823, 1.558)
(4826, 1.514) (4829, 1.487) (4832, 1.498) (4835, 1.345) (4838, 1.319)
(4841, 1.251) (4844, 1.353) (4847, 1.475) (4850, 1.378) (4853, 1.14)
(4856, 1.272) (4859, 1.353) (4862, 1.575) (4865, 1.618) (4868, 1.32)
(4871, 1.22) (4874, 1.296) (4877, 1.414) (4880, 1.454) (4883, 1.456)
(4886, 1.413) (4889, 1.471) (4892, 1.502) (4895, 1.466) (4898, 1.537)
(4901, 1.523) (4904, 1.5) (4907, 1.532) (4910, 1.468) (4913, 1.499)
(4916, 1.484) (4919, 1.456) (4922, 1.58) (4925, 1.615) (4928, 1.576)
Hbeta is 1.2 Angstrom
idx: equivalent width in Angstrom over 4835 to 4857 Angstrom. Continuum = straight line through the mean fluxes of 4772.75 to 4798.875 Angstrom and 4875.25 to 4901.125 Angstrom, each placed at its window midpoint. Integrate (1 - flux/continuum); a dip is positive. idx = 2.5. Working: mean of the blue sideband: 1.51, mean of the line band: 1.32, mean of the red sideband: 1.47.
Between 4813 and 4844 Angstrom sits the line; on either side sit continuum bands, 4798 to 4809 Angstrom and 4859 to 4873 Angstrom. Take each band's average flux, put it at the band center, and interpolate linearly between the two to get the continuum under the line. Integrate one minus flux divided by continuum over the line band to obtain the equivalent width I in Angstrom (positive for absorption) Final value 0.5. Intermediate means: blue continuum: 1.51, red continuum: 1.42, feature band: 1.45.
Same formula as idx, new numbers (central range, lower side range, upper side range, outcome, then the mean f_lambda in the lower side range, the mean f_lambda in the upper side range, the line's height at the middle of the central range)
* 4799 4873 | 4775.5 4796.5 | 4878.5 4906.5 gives 3.54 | 1.52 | 1.48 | 1.5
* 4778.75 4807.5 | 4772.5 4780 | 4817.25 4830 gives -1.03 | 1.45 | 1.51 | 1.47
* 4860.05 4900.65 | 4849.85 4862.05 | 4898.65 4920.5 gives -1.39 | 1.31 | 1.5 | 1.4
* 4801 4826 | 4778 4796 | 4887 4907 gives 0.03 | 1.52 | 1.5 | 1.52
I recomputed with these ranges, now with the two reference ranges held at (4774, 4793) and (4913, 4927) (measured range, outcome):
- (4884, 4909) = 0.57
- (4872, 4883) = 0.96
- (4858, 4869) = 0.30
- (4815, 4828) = -0.05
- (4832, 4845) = 1.53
